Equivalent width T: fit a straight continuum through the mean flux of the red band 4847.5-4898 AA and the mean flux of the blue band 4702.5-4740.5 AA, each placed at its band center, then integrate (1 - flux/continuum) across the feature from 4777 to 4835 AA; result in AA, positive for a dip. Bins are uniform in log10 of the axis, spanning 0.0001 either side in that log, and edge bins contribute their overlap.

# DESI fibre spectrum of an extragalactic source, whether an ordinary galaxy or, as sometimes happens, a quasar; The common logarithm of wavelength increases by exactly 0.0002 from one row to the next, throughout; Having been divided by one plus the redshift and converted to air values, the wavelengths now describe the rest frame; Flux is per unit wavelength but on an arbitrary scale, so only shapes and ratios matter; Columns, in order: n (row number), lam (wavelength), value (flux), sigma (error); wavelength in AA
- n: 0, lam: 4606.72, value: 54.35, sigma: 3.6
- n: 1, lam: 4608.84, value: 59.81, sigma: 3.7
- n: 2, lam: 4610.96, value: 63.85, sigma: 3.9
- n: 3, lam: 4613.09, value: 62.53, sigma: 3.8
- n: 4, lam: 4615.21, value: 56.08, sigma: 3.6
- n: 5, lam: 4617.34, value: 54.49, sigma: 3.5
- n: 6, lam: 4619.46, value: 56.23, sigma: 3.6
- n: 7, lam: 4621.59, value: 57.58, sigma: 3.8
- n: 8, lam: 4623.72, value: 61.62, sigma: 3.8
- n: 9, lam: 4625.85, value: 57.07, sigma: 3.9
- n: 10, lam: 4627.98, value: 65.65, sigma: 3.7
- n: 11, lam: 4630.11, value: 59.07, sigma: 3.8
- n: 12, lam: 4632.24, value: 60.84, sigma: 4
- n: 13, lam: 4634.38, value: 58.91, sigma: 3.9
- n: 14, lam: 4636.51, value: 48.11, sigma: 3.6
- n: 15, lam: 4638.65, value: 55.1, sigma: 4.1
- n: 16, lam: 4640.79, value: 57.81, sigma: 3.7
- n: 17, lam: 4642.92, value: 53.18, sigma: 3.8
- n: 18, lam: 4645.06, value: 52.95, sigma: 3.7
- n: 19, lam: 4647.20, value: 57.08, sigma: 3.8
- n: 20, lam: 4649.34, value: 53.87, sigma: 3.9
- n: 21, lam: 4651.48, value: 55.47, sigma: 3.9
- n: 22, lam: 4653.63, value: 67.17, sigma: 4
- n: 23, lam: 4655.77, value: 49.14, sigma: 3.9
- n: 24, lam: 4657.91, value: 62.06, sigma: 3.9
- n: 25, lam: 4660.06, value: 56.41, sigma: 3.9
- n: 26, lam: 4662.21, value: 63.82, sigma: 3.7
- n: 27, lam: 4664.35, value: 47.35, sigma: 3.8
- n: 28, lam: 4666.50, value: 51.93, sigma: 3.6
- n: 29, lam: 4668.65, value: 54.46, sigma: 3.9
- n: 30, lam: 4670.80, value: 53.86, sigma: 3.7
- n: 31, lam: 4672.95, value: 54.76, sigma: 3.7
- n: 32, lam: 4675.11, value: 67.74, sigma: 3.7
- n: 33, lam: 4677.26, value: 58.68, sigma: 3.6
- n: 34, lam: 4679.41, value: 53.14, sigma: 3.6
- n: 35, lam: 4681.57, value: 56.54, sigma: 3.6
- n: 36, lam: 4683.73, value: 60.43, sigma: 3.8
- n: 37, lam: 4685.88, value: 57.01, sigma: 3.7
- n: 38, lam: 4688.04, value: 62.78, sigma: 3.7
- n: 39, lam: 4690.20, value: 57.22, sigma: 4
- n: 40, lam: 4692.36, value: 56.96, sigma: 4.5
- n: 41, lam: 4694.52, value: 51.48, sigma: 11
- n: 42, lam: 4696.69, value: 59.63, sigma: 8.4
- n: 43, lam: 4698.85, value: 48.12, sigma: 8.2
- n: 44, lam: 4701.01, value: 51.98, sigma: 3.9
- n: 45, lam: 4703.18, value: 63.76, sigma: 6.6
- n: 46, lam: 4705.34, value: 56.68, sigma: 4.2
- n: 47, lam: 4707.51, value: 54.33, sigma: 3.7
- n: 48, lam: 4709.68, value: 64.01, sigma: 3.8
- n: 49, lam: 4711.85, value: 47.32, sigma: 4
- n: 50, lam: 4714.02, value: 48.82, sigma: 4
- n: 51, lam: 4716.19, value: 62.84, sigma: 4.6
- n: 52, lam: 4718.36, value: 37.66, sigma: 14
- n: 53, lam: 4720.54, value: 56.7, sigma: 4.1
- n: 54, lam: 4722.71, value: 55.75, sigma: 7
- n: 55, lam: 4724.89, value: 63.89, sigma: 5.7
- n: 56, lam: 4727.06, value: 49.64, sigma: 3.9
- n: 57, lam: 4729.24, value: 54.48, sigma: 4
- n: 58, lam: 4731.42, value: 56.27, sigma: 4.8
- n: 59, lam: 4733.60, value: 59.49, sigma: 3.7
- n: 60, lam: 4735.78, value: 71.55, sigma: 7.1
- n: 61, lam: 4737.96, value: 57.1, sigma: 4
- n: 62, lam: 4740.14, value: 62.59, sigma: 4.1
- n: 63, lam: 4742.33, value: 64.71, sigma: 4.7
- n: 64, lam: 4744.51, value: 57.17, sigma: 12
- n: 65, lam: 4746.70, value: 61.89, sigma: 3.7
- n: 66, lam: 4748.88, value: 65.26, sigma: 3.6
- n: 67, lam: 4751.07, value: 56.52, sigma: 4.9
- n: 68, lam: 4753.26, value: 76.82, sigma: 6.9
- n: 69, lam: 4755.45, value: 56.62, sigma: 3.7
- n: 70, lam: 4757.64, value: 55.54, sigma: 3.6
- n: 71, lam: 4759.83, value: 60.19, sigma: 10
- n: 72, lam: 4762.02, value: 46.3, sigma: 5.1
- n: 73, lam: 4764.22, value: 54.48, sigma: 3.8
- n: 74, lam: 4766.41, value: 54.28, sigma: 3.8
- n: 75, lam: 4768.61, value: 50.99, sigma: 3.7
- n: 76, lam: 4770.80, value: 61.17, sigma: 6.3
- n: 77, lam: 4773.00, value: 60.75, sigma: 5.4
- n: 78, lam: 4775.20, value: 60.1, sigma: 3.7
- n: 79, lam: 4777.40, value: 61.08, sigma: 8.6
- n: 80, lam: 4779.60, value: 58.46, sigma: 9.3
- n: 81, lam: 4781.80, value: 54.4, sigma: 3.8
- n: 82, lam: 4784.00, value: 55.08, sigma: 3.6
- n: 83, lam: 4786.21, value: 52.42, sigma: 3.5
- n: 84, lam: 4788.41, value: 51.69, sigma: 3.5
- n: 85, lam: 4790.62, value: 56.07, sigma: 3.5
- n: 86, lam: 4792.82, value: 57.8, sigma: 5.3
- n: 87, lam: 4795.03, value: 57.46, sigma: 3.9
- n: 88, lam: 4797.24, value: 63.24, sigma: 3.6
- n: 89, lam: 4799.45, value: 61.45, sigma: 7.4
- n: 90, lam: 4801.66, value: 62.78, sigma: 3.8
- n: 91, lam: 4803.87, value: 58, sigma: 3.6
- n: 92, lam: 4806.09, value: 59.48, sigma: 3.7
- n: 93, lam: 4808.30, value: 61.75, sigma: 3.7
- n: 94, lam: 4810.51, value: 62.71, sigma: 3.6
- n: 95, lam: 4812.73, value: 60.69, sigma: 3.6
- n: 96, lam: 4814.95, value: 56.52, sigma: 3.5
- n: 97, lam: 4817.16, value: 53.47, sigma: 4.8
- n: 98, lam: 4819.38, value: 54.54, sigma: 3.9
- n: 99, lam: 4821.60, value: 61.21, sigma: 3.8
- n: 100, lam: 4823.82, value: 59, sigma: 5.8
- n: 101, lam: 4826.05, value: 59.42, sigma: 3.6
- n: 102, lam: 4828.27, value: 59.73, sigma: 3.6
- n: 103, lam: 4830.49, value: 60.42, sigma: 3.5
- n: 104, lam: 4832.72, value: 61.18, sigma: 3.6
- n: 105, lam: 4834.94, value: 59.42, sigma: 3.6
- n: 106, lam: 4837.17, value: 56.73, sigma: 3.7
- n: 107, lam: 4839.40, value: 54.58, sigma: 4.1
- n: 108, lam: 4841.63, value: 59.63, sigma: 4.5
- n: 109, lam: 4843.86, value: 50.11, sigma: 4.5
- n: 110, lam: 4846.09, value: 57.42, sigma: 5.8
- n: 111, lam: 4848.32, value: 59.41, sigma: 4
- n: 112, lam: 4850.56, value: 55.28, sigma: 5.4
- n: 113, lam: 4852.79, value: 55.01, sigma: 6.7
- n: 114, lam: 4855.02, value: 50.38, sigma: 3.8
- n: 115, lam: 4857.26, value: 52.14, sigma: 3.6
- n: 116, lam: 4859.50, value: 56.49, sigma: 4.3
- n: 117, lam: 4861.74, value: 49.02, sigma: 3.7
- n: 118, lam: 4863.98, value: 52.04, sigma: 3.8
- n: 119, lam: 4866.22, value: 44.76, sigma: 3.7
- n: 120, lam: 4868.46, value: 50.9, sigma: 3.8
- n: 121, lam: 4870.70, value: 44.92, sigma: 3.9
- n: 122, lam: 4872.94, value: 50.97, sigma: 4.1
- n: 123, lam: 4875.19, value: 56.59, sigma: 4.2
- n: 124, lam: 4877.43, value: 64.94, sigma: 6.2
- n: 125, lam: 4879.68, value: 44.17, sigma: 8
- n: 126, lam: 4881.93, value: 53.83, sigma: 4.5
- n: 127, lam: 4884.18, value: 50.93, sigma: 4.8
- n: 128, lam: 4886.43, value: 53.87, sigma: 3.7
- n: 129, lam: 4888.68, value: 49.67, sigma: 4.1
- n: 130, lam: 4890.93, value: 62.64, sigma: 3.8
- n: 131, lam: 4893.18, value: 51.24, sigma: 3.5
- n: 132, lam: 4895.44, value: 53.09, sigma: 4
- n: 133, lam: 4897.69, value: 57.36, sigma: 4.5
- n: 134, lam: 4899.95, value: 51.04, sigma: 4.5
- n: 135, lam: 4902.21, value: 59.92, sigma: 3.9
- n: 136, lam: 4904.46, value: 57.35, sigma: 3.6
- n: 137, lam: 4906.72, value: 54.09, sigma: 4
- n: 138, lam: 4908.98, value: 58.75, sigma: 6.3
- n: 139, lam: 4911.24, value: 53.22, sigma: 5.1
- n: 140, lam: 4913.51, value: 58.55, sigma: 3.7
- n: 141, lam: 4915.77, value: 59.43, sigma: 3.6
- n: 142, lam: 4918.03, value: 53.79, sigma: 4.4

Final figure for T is -4.14 AA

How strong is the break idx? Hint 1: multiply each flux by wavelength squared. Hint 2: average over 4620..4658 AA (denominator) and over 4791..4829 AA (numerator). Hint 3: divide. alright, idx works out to 1.1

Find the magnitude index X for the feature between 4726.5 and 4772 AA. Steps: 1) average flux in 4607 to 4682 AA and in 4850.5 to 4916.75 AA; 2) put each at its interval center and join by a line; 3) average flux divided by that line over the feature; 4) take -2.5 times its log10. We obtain -0.059 mag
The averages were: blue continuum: 57.2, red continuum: 53.7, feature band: 58.8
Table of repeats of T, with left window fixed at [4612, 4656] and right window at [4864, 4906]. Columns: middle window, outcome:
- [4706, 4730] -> 0.8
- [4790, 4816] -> -2.6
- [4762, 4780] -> -0.6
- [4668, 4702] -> -0.1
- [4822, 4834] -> -1.3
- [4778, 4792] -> 0.0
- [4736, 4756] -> -2.6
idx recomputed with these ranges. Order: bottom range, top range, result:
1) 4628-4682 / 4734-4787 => 1.09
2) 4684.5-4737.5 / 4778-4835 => 1.08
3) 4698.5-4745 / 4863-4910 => 1.01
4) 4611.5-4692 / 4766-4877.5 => 1.06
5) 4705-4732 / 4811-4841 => 1.12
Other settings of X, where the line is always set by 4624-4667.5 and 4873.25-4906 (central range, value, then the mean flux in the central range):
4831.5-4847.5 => -0.04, 57.1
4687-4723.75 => 0.02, 55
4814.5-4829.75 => -0.05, 57.8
